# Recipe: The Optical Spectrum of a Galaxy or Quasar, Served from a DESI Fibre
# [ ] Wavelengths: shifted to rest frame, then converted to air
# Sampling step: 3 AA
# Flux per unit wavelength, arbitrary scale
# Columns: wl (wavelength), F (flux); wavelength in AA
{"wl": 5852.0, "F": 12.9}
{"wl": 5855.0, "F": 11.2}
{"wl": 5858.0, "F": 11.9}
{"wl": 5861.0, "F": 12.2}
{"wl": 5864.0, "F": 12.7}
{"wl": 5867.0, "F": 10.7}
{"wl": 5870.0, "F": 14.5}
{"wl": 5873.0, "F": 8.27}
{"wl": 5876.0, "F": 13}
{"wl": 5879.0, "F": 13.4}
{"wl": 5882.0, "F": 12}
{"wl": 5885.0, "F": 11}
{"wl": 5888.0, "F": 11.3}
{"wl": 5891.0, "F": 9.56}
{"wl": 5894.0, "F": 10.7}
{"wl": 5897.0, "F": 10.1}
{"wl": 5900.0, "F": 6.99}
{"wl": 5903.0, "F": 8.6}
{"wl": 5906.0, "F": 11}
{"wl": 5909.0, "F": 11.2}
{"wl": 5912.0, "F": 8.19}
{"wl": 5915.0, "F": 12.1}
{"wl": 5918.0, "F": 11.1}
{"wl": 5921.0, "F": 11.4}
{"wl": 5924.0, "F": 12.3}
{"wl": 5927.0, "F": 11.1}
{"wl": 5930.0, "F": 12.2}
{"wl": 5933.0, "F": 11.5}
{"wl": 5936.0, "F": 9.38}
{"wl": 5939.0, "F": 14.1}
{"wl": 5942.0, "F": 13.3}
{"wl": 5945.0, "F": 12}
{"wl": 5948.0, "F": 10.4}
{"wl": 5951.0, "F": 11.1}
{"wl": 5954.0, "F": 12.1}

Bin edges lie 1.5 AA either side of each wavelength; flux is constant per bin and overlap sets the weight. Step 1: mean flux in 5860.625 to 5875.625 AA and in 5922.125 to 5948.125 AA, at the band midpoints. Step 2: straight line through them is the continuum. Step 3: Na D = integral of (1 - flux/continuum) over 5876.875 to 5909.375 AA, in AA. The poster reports 3.4 AA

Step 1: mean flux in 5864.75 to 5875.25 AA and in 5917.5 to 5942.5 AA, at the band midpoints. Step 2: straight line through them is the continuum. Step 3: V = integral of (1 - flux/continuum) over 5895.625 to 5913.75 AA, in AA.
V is 3.5 AA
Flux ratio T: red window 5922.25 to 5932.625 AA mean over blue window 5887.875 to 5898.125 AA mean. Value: 1.1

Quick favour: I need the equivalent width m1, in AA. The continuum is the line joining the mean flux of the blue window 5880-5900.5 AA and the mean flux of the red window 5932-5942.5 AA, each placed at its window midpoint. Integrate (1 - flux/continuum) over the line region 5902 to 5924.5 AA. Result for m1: 1.0 AA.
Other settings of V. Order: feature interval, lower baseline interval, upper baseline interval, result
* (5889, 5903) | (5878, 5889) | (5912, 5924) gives 2.8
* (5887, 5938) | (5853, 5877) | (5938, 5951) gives 6.4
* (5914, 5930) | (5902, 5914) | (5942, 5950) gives -1.7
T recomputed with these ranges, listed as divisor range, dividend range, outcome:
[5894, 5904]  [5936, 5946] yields 1.42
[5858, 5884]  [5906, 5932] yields 0.93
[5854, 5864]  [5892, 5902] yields 0.77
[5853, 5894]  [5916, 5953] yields 1.00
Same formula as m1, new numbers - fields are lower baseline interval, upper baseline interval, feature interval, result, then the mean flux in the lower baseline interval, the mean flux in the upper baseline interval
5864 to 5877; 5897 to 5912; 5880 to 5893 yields -0.53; 11.7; 9.39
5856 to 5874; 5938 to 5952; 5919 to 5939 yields 0.93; 11.8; 12.2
